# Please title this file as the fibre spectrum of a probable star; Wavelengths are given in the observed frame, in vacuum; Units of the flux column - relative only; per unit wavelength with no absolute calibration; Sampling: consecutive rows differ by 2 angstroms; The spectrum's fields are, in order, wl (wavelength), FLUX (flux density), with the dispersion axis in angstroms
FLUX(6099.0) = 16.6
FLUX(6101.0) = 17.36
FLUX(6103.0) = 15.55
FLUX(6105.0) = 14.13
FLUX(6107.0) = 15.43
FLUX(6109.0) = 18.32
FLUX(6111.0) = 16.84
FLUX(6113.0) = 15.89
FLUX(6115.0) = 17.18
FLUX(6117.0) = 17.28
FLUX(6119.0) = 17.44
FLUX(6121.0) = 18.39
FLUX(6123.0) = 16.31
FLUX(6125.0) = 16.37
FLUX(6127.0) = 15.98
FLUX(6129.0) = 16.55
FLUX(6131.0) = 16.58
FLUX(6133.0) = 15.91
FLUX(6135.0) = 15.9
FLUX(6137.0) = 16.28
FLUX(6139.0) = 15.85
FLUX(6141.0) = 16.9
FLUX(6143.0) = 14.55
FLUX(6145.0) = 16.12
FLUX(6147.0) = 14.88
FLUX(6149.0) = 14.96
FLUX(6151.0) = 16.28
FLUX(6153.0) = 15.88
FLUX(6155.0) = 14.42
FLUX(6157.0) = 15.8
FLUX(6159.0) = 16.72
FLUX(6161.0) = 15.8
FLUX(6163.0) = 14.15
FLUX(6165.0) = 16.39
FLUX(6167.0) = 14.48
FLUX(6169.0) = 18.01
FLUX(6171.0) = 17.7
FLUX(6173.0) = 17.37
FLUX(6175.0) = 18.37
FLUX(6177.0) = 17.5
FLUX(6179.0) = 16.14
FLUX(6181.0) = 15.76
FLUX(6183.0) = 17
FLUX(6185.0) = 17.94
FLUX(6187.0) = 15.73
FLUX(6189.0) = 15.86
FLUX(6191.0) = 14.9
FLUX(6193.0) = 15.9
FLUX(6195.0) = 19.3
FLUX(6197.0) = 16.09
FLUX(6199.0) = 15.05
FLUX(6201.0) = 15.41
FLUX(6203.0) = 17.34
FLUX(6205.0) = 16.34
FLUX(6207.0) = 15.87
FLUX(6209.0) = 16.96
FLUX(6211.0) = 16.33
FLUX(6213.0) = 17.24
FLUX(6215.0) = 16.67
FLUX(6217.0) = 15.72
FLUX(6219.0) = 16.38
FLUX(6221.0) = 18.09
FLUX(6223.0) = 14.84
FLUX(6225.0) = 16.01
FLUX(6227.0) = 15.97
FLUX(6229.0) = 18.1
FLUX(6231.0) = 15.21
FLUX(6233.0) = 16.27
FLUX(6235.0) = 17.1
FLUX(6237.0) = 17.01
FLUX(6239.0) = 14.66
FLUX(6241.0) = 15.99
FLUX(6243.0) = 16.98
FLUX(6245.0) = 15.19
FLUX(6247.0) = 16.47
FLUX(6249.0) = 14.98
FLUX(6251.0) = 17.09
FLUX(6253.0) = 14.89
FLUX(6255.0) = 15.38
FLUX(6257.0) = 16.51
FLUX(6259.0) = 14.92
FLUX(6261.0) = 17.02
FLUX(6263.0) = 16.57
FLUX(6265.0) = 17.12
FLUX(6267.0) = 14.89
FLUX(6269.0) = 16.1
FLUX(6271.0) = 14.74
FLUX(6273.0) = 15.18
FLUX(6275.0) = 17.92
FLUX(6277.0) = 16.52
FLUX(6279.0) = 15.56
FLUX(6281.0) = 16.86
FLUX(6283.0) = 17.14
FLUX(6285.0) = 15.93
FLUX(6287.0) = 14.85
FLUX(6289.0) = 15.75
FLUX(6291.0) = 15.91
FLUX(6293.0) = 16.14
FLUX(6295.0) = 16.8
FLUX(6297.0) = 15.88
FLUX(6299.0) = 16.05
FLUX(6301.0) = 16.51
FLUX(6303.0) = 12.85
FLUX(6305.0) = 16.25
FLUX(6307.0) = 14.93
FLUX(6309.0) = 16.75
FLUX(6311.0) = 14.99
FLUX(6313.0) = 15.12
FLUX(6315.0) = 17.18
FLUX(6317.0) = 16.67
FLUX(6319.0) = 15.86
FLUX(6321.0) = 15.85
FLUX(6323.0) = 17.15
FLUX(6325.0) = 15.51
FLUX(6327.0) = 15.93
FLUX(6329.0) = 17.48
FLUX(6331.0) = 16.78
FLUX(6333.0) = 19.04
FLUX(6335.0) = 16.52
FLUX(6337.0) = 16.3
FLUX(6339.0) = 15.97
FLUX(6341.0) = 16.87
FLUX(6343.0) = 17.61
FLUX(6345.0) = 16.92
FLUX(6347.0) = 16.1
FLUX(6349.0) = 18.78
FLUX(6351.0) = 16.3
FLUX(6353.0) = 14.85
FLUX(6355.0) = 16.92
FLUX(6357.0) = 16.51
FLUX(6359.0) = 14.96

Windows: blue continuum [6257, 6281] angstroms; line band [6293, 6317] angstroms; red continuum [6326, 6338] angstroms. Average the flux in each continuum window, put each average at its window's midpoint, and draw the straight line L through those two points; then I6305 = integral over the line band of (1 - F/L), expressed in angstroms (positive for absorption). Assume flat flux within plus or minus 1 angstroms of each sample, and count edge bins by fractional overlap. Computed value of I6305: 1.2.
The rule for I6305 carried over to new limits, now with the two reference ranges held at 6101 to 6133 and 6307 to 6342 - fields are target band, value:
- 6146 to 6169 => 1.4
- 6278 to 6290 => 0.3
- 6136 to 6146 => 0.4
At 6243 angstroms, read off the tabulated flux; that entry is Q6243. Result 16.98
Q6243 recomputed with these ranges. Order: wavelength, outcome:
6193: 15.9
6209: 16.96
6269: 16.1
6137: 16.28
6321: 15.85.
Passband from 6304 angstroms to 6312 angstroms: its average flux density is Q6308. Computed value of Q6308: 15.7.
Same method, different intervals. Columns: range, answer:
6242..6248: 16.2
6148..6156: 15.4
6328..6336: 17.5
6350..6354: 15.6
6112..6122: 17.2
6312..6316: 16.1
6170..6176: 17.8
